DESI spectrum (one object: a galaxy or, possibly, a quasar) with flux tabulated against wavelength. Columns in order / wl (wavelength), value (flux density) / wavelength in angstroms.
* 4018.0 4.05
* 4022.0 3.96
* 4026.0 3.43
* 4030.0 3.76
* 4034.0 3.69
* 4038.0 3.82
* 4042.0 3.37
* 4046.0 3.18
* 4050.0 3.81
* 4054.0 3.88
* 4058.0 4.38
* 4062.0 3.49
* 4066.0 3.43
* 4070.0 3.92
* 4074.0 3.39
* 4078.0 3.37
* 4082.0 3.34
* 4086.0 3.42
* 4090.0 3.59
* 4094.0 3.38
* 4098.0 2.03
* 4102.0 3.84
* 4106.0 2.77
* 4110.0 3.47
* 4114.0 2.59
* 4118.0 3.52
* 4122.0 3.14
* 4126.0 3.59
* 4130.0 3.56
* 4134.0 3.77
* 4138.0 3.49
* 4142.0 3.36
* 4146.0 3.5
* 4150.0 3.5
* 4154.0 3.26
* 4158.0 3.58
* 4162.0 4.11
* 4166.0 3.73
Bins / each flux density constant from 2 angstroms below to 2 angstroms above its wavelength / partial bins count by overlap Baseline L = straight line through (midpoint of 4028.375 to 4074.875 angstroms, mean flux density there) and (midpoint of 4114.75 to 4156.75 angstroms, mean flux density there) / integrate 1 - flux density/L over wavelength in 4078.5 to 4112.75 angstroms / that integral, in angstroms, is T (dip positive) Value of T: 3.24 angstroms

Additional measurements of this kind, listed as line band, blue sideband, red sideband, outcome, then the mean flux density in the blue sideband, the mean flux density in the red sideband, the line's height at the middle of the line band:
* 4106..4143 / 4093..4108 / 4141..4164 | -1.2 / 2.98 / 3.56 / 3.25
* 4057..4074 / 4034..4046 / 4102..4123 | -1.6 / 3.54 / 3.17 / 3.41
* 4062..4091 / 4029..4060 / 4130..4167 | 1.6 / 3.74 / 3.58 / 3.69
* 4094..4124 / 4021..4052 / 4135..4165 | 4.2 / 3.62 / 3.56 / 3.58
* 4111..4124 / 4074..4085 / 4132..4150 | 1.3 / 3.37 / 3.53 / 3.47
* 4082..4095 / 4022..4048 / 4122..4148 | 0.3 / 3.57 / 3.51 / 3.54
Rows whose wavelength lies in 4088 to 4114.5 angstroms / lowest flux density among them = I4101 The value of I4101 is 2.03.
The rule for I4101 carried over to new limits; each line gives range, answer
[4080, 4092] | 3.34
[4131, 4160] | 3.26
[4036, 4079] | 3.18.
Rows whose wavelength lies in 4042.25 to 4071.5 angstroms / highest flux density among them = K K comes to 4.38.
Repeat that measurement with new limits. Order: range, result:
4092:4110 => 3.84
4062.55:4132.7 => 3.92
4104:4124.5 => 3.52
